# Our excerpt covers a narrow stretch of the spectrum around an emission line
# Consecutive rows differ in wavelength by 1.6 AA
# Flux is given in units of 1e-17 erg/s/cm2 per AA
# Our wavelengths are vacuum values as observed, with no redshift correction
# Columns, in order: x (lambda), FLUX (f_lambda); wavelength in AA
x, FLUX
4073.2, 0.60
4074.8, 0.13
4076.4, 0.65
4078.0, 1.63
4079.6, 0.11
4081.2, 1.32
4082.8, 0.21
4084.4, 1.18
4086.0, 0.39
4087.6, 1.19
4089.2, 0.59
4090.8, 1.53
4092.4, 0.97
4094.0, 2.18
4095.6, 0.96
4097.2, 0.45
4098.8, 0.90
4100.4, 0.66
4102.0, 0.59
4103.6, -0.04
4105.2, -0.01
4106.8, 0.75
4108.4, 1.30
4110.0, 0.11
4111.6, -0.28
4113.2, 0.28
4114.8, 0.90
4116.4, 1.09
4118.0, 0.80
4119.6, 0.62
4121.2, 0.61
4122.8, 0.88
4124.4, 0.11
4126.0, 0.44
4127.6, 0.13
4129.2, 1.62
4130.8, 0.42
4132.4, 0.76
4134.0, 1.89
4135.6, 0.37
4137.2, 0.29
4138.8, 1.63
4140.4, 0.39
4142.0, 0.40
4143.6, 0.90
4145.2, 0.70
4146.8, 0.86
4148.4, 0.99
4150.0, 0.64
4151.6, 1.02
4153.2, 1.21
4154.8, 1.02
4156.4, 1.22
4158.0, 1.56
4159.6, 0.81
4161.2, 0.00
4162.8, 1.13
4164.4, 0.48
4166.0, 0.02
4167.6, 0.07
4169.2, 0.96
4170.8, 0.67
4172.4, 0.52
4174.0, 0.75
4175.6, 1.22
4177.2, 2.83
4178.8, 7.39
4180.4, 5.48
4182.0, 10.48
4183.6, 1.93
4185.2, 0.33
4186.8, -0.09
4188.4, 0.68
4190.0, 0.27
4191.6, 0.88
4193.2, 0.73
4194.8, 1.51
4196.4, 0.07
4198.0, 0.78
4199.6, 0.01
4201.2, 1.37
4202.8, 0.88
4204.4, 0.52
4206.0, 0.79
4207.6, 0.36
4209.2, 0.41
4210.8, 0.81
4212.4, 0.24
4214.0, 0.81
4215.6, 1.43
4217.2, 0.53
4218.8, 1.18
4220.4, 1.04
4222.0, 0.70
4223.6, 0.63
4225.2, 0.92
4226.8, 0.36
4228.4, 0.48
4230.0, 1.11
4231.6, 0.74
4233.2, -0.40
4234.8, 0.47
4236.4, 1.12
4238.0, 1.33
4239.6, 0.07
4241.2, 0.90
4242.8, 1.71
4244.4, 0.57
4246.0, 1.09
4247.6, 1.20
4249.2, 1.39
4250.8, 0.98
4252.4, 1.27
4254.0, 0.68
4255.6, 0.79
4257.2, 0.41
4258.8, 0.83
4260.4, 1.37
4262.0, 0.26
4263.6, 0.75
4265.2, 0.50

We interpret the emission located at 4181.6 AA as [O II] 3727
